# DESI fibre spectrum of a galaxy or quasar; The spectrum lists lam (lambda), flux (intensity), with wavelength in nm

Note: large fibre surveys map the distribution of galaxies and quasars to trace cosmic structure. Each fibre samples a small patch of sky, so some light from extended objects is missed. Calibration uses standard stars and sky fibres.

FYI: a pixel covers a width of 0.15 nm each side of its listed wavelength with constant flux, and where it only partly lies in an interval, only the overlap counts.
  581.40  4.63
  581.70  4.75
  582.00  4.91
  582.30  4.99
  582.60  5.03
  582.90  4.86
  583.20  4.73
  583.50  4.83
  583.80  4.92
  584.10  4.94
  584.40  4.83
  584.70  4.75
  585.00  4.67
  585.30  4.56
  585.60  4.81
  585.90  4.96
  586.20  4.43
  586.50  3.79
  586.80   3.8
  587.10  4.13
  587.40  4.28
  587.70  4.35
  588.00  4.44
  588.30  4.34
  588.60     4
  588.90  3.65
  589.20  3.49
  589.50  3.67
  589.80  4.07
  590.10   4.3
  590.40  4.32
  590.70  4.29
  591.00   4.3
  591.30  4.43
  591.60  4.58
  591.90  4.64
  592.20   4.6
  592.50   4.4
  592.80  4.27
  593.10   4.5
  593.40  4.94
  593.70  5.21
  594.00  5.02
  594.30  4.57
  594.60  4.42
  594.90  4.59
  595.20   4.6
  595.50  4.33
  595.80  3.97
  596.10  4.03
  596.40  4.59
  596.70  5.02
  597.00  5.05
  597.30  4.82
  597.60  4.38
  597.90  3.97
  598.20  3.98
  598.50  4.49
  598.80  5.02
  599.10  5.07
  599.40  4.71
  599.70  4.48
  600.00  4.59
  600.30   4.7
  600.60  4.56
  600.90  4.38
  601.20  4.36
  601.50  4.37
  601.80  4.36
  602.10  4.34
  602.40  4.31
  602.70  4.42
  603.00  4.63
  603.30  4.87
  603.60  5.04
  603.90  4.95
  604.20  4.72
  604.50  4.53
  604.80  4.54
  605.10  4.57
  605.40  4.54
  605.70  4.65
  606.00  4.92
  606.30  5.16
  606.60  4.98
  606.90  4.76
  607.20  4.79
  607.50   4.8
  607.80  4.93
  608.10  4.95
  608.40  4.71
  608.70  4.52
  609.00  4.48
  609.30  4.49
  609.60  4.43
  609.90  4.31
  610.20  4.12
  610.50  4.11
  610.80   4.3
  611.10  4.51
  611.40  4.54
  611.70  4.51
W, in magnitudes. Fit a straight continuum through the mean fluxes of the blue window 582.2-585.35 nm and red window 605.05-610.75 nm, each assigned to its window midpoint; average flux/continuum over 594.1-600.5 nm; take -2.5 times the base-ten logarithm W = 0.04 mag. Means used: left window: 4.83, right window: 4.64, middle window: 4.55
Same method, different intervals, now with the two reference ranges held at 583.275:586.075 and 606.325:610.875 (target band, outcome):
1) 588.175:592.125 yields 0.143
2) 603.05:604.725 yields -0.036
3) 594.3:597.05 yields 0.051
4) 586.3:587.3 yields 0.208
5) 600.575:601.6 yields 0.062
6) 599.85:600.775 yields 0.014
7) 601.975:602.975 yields 0.062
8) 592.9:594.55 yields -0.018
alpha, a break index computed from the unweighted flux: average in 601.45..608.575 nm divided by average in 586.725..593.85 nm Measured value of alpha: 1.1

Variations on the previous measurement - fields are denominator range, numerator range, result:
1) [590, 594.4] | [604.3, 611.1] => 1.01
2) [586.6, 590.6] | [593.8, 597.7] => 1.13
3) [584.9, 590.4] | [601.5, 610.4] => 1.10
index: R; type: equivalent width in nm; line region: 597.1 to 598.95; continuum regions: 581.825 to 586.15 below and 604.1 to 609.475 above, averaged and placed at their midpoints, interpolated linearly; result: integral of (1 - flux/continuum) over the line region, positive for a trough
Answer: 0.12 nm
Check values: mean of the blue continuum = 4.83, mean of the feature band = 4.46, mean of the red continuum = 4.72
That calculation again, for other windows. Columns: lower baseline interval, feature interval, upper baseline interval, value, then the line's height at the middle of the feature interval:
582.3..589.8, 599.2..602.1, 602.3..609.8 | 0.08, 4.63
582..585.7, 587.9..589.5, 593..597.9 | 0.27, 4.74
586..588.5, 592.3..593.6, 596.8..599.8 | -0.04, 4.41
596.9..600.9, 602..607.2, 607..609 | -0.01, 4.7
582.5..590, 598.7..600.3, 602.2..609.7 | -0.05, 4.61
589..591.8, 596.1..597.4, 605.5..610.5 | -0.13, 4.34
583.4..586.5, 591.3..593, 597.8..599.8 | 0.05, 4.63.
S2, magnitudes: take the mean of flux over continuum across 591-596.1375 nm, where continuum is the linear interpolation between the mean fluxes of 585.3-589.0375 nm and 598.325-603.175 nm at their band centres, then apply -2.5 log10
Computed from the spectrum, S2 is -0.03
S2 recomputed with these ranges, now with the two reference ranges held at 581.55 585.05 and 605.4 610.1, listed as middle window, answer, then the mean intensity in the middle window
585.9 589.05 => 0.16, 4.16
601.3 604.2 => 0.04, 4.59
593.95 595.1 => 0.04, 4.62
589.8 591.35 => 0.12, 4.3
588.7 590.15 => 0.26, 3.81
